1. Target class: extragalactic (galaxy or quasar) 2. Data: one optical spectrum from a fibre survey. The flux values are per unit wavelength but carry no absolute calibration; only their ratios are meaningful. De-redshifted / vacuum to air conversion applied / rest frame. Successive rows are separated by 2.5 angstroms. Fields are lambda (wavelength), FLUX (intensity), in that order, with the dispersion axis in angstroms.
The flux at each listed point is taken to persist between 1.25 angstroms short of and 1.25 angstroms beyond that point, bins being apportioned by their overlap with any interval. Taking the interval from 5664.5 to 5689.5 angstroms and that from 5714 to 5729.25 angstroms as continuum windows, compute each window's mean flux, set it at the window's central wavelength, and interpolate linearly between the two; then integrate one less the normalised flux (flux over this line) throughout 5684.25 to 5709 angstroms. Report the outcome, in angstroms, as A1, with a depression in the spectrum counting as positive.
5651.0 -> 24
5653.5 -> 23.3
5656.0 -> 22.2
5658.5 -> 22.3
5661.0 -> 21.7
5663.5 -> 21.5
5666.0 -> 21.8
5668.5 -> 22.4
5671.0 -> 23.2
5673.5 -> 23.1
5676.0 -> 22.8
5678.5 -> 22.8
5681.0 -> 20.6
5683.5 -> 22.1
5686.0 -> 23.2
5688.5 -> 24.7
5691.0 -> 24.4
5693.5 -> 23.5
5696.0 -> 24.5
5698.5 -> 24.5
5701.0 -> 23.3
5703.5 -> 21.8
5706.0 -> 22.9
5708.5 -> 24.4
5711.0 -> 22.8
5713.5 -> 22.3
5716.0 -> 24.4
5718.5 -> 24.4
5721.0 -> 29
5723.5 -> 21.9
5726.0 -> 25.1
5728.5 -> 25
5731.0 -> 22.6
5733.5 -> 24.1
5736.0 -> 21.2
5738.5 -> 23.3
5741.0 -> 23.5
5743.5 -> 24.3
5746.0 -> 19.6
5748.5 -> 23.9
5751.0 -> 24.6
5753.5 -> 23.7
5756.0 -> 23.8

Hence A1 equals -0.1 angstroms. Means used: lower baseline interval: 22.6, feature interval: 23.7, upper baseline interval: 24.8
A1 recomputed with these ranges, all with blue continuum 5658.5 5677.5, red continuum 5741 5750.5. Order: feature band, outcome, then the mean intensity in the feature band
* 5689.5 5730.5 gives -2.4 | 24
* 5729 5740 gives -0.1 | 23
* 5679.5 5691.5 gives -0.2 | 22.9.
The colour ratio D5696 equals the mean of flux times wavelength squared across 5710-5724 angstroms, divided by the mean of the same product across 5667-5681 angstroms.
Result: 1.1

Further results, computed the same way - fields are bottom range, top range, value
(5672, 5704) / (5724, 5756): 1.03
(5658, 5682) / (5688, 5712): 1.08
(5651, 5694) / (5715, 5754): 1.07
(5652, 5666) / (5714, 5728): 1.14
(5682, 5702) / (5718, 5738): 1.03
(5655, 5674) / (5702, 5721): 1.08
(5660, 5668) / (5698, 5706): 1.07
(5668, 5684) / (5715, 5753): 1.08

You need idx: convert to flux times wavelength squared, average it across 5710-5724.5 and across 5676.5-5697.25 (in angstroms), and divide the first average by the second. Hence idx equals 1.1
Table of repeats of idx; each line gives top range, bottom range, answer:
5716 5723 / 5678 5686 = 1.19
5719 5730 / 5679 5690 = 1.12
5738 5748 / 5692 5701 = 0.96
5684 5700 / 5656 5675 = 1.09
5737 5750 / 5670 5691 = 1.02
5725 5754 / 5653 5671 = 1.08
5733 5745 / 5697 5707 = 1.01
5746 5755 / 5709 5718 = 1.02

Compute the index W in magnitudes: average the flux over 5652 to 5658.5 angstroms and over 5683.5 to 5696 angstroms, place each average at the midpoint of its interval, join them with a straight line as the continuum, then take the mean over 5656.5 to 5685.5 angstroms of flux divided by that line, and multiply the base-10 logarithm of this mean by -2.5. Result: 0.05 mag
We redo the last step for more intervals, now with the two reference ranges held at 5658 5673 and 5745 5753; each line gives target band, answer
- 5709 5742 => -0.05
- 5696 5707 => -0.04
